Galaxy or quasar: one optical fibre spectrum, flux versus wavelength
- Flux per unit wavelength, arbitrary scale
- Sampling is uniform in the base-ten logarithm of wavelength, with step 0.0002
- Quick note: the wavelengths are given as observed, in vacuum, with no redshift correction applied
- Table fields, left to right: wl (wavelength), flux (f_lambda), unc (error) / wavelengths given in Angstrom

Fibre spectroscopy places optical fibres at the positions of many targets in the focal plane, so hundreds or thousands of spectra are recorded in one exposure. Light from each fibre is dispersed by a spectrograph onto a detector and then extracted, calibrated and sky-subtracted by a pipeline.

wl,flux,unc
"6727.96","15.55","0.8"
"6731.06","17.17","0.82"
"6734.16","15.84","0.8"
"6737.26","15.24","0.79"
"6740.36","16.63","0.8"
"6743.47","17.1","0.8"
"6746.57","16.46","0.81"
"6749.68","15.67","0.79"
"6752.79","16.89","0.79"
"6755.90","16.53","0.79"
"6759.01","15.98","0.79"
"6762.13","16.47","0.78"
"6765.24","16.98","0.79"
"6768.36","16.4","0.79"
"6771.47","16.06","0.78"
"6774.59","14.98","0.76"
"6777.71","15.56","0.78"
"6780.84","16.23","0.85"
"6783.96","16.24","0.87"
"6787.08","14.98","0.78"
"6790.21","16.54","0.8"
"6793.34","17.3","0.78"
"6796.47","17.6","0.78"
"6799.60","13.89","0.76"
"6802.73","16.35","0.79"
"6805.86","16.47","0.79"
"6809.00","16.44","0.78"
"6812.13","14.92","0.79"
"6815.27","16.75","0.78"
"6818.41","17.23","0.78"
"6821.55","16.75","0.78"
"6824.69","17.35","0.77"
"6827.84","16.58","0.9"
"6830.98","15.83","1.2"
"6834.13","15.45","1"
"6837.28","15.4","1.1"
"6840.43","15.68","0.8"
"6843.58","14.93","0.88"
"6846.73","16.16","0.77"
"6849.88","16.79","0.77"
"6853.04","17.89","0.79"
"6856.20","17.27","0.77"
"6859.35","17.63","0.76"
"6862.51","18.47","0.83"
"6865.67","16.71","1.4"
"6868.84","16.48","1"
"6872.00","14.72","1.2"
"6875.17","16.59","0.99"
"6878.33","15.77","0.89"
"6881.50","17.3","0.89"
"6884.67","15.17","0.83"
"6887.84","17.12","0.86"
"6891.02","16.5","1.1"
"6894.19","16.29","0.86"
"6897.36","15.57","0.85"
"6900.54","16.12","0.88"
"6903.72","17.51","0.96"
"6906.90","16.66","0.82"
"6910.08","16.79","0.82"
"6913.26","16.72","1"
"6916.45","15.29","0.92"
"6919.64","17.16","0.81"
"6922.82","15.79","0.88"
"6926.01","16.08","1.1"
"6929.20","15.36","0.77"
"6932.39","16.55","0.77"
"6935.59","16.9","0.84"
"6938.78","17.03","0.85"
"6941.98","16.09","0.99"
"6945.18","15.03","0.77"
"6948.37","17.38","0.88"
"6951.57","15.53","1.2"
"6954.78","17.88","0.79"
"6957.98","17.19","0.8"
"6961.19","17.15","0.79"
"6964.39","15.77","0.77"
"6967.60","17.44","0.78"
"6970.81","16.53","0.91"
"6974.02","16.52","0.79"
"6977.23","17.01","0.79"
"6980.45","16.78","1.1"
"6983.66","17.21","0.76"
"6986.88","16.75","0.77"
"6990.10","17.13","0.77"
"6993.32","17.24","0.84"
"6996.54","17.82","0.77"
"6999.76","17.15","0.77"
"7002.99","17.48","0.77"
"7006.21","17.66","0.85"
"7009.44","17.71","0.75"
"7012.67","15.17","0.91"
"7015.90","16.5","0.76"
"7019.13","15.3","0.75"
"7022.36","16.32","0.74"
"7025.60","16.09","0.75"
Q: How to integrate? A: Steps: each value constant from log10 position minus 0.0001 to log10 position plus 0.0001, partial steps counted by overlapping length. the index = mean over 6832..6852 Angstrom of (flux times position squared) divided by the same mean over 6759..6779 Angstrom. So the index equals 1.00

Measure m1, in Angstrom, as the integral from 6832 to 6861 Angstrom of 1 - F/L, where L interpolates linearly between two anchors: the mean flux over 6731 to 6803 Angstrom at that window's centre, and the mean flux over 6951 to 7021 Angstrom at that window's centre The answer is 0.16 Angstrom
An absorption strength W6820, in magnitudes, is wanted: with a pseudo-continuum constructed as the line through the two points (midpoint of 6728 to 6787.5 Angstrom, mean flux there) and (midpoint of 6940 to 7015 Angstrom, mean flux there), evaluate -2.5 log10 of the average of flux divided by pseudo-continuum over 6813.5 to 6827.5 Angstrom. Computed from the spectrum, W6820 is -0.04 mag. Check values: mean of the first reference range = 16.2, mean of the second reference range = 16.9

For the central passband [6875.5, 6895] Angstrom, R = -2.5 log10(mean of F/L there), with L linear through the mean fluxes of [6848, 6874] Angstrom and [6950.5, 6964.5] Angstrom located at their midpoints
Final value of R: 0.04 mag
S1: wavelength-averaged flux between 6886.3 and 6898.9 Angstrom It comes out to 16.4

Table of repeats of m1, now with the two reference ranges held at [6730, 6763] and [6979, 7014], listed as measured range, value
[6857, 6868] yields -0.5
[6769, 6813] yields 1.3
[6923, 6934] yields 0.6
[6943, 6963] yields 0.4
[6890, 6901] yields 0.5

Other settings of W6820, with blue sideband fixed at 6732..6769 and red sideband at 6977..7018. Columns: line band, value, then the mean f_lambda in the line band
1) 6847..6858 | -0.04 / 17.2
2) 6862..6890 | 0.02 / 16.4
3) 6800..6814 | 0.04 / 15.9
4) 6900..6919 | 0.01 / 16.6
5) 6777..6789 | 0.04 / 15.8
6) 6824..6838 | 0.03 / 16.1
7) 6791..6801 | 0.01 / 16.3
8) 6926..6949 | 0.04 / 16.3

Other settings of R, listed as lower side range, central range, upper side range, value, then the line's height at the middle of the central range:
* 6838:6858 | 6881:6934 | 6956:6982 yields 0.02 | 16.6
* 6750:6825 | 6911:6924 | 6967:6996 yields 0.03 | 16.7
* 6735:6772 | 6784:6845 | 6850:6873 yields 0.04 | 16.8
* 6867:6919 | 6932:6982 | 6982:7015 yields 0.01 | 16.8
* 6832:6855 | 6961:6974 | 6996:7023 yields 0.00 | 16.6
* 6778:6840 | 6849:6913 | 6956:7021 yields -0.01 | 16.5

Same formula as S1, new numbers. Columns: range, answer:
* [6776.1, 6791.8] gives 15.9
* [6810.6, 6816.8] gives 15.8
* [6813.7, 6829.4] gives 16.9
